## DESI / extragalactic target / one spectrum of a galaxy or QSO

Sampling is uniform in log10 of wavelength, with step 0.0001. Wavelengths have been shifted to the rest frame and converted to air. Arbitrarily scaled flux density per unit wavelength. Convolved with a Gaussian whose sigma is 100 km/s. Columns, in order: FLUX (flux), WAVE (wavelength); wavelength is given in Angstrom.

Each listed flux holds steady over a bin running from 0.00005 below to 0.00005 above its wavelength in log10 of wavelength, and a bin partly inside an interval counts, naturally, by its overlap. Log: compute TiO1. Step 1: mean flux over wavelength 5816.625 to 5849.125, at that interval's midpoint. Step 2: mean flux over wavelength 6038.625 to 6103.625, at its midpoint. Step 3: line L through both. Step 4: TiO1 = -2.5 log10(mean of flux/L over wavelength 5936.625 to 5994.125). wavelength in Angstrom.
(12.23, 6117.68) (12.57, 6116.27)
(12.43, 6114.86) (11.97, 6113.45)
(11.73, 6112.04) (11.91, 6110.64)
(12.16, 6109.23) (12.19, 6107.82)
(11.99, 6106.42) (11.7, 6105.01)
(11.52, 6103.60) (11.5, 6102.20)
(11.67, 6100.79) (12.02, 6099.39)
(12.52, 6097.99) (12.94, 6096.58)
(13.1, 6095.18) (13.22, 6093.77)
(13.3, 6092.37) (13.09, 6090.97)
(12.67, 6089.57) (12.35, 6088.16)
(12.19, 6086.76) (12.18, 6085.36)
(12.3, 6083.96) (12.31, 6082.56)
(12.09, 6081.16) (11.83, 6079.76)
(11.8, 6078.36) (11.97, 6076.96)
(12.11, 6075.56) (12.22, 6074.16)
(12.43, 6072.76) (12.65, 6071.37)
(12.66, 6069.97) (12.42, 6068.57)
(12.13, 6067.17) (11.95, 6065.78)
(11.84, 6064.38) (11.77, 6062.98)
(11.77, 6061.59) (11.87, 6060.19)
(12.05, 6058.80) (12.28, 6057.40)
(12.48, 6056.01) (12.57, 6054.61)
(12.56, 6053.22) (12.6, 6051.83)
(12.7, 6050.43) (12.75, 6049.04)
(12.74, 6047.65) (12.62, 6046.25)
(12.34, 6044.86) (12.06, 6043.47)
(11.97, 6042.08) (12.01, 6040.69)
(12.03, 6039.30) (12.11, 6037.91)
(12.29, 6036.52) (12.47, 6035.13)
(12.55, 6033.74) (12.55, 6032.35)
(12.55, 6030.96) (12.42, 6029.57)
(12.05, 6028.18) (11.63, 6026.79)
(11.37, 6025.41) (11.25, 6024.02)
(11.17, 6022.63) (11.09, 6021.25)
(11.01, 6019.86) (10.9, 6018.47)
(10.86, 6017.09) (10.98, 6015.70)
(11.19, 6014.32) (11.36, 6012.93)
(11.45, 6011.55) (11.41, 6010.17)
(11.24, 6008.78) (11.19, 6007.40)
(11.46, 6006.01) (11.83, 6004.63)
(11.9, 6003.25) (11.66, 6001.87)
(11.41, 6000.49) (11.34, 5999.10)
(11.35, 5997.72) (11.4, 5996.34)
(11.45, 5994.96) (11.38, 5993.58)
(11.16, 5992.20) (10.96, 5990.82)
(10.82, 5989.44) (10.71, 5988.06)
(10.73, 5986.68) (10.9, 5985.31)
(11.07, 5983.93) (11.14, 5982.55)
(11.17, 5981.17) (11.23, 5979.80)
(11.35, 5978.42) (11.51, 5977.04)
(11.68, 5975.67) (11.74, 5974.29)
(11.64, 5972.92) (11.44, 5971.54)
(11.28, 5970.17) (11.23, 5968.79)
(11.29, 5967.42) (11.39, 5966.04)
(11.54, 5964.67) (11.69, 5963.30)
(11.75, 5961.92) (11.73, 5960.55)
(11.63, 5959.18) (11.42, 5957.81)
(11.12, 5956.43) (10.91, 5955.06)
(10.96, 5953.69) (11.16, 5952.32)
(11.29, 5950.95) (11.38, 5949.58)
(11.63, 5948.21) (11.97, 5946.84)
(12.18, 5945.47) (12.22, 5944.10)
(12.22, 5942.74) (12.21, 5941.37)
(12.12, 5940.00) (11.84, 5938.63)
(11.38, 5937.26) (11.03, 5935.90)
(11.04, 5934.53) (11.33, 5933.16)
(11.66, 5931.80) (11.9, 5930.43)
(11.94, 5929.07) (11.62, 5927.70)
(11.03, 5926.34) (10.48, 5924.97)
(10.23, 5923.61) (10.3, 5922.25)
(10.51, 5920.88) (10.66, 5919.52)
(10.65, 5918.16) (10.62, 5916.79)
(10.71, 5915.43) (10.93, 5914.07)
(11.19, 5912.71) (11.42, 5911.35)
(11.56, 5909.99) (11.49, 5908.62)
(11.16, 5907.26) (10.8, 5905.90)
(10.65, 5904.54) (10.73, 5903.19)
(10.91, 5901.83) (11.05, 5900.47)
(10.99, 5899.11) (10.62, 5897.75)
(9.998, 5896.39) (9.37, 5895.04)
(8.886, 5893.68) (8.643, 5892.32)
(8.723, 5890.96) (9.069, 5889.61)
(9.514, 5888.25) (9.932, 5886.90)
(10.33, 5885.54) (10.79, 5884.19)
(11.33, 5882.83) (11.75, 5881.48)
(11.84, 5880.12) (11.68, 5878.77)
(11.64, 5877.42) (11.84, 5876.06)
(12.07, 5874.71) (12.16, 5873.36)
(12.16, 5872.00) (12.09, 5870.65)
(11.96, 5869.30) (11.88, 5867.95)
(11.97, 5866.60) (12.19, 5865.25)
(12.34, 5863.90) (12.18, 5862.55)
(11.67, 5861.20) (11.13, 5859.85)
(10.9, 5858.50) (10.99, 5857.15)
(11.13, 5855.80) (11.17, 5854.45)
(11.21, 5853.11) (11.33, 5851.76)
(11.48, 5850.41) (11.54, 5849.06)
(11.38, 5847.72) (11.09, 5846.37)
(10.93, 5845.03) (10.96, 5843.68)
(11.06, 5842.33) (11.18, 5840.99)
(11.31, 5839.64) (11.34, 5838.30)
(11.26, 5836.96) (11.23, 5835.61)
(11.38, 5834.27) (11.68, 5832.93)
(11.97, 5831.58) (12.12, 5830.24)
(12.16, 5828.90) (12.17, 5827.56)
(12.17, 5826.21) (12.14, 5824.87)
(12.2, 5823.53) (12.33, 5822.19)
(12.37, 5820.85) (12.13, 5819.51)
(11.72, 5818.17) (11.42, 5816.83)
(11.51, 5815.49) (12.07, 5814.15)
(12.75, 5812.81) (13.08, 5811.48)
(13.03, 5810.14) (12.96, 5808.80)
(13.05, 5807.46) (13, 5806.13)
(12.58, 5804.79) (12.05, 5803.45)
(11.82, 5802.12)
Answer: 0.05 mag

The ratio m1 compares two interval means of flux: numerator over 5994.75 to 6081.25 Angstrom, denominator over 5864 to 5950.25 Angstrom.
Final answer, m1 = 1.07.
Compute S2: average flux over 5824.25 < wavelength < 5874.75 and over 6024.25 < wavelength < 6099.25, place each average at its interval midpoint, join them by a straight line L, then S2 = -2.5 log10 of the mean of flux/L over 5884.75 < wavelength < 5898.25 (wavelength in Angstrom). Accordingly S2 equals 0.23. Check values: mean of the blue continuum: 11.6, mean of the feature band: 9.51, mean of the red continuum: 12.3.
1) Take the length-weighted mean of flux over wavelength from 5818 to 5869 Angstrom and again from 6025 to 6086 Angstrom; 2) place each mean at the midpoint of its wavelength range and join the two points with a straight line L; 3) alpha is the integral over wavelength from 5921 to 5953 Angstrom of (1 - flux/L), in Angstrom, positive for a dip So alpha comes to 1.13 Angstrom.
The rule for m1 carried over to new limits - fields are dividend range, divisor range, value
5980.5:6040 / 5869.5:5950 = 1.04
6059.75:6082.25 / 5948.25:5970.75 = 1.06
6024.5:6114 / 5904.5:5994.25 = 1.08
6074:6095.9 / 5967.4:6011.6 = 1.10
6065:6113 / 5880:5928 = 1.16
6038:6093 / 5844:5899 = 1.11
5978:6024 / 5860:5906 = 1.02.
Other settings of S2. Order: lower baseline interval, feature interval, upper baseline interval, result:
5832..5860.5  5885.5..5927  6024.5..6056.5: 0.11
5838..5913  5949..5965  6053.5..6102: 0.02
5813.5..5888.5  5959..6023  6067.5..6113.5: 0.06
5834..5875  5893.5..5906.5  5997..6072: 0.11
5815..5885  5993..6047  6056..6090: 0.03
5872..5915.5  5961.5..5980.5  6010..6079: -0.01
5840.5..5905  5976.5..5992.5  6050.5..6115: 0.06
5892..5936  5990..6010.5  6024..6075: 0.03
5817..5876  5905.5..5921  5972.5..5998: 0.04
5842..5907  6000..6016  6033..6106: 0.04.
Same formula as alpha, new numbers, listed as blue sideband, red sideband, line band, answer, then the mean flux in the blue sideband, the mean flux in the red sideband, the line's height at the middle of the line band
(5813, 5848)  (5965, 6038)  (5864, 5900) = 2.13 Angstrom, 11.7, 11.4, 11.6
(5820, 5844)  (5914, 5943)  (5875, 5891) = 0.89 Angstrom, 11.7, 11.2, 11.4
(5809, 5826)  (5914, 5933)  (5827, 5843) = 0.63 Angstrom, 12.3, 11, 12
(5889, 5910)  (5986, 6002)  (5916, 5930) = -0.45 Angstrom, 10.3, 11.2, 10.5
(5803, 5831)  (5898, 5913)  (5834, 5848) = 0.94 Angstrom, 12.3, 11.1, 12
